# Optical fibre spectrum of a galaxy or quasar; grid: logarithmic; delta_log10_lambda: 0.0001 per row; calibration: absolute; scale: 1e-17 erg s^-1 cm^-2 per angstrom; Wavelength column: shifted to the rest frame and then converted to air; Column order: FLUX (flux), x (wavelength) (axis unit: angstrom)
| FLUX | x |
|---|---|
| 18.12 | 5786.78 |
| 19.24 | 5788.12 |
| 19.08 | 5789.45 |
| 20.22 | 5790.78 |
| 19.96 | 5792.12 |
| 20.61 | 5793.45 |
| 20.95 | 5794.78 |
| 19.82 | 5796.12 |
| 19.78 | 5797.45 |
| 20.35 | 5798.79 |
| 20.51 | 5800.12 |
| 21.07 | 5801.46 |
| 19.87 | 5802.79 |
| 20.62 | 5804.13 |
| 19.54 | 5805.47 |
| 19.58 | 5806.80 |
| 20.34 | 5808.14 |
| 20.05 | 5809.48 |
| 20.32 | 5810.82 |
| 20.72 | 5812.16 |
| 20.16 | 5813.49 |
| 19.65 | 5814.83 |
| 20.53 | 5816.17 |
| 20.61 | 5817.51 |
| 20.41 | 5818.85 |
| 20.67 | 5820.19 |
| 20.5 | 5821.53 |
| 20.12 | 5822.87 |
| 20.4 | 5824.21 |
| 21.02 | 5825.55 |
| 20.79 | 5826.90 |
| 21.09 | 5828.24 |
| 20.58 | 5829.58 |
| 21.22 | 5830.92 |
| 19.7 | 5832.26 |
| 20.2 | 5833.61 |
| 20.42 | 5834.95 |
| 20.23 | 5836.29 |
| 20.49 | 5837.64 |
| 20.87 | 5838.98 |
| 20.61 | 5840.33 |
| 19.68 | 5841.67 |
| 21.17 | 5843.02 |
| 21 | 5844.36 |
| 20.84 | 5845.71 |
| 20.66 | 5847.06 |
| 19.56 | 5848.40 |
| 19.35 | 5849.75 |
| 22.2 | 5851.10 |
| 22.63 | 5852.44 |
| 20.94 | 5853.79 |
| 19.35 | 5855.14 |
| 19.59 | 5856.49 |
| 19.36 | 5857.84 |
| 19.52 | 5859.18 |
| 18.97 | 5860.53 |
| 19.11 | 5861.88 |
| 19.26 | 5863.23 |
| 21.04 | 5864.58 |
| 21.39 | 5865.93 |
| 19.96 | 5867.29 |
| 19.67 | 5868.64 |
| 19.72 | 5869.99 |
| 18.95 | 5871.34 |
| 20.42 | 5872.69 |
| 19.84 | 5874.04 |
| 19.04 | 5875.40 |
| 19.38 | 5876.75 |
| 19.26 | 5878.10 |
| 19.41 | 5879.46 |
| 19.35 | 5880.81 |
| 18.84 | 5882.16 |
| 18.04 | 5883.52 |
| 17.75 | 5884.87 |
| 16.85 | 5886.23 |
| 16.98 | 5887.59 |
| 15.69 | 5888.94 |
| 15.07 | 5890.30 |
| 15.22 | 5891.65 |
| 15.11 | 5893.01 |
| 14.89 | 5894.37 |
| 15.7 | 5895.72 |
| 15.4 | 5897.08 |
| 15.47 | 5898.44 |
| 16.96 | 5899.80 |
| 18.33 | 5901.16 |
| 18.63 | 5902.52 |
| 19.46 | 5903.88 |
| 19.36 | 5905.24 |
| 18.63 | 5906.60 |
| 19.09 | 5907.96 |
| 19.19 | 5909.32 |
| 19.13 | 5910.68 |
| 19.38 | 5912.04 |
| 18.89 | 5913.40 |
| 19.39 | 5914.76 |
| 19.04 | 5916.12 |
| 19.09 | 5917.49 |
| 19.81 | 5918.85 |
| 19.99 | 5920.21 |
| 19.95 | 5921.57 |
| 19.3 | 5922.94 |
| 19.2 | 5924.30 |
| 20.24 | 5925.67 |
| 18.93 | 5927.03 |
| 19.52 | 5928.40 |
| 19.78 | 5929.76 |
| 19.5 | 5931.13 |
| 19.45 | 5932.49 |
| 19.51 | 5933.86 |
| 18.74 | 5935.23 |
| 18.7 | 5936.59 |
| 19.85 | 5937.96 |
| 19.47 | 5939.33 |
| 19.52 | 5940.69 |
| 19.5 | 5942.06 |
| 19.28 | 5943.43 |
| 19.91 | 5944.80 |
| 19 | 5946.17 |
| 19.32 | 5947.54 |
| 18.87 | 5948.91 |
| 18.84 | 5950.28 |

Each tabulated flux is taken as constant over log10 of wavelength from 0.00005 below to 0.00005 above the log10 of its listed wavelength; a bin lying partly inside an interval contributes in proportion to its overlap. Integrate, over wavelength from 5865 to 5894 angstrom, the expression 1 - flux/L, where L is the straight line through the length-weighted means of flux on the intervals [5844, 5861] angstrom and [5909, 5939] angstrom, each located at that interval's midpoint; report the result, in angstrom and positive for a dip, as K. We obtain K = 2.3 angstrom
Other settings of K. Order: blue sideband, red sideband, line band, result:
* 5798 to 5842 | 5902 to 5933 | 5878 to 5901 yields 3.3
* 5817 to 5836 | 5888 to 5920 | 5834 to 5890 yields -1.1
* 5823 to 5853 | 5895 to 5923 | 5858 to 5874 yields 0.0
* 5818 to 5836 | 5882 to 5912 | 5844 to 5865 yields -1.0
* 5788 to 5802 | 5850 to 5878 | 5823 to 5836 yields -0.3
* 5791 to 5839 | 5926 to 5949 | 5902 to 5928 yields 0.3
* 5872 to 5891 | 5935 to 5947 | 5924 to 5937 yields -0.1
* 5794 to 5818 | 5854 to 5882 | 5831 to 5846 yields -0.4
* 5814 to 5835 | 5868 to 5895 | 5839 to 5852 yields -0.7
